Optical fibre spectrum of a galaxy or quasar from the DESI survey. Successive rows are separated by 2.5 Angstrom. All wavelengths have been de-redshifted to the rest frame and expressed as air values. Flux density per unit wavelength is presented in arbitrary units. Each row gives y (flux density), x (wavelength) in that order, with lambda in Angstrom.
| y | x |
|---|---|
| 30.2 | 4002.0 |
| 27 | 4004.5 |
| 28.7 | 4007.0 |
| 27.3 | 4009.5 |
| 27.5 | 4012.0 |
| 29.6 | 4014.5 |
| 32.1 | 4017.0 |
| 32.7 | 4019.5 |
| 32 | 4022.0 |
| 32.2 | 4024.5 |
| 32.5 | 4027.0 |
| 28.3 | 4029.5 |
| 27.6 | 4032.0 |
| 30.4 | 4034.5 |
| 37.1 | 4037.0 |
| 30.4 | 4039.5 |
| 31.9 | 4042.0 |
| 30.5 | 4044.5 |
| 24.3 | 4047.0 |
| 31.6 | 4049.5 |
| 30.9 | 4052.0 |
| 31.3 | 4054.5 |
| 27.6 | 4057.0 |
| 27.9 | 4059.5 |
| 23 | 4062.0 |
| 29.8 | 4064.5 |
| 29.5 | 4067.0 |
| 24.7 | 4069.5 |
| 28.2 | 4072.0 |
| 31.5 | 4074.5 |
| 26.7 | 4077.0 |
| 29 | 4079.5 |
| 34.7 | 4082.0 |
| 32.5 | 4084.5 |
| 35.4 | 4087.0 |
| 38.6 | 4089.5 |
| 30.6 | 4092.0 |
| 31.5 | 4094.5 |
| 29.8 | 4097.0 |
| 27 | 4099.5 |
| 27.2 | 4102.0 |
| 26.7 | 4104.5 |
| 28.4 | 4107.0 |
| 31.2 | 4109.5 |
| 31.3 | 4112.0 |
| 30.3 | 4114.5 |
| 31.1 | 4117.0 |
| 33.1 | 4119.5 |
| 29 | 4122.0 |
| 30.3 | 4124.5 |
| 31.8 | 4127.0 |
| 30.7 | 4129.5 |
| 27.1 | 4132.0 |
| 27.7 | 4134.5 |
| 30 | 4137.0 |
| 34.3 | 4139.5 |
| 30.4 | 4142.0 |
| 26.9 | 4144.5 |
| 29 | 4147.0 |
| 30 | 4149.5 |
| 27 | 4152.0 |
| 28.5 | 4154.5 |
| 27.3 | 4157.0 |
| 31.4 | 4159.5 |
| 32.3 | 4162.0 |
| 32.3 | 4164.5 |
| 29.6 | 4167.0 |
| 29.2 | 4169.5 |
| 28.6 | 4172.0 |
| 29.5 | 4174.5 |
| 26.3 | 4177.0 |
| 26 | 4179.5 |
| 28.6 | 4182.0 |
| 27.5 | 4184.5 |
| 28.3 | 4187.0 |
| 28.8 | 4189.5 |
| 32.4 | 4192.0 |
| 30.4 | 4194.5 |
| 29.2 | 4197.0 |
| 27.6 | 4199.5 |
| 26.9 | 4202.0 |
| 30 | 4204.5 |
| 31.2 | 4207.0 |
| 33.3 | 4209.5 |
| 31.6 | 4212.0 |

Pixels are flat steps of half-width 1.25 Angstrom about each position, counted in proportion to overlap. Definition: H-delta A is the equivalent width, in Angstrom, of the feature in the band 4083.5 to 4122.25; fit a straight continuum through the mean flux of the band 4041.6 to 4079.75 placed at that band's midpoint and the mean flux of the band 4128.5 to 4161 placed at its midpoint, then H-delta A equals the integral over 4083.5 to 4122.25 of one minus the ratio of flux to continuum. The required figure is -2.7 Angstrom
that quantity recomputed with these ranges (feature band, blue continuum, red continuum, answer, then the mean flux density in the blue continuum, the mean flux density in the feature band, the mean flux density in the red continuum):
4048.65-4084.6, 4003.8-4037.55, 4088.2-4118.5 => 1.4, 30.3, 29.1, 30.3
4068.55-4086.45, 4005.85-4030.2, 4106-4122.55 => 0.4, 30.3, 29.9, 30.7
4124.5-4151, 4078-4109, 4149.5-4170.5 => 0.3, 30.9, 29.8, 29.7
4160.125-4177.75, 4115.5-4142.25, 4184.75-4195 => 0.1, 30.5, 29.8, 29.7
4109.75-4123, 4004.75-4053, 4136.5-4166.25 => -0.4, 30.3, 31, 29.9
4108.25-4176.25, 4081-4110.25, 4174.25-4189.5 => -1.7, 31.1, 30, 27.7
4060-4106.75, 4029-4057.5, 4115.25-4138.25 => 0.7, 30.3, 29.7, 30.1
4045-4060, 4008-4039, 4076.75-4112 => 0.8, 30.7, 29.1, 30.8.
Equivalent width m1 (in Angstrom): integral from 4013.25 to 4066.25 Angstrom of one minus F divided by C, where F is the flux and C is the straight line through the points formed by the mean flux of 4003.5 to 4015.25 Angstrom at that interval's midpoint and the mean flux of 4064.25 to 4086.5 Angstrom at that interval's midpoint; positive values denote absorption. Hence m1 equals -2.5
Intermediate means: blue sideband 28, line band 30.2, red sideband 29.8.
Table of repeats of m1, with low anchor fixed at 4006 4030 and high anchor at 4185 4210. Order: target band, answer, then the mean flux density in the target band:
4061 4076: 1.15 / 27.8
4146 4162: 0.37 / 29.1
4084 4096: -1.45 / 33.7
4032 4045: -0.62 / 31.7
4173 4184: 0.78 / 27.6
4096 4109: 0.89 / 28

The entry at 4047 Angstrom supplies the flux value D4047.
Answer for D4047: 24.3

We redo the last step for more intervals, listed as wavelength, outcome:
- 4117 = 31.1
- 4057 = 27.6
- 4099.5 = 27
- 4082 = 34.7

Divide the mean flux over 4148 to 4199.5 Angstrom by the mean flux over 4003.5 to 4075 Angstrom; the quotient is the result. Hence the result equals 0.98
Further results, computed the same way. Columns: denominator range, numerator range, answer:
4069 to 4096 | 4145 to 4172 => 0.94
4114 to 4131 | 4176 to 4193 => 0.91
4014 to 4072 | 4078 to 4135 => 1.03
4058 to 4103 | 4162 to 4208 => 0.97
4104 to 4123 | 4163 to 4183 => 0.95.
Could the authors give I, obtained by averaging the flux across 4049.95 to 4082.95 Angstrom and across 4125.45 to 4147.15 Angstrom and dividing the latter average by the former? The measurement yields 1.0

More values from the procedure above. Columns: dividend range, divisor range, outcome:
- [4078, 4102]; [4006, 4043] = 1.04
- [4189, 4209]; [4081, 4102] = 0.92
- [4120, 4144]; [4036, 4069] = 1.02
